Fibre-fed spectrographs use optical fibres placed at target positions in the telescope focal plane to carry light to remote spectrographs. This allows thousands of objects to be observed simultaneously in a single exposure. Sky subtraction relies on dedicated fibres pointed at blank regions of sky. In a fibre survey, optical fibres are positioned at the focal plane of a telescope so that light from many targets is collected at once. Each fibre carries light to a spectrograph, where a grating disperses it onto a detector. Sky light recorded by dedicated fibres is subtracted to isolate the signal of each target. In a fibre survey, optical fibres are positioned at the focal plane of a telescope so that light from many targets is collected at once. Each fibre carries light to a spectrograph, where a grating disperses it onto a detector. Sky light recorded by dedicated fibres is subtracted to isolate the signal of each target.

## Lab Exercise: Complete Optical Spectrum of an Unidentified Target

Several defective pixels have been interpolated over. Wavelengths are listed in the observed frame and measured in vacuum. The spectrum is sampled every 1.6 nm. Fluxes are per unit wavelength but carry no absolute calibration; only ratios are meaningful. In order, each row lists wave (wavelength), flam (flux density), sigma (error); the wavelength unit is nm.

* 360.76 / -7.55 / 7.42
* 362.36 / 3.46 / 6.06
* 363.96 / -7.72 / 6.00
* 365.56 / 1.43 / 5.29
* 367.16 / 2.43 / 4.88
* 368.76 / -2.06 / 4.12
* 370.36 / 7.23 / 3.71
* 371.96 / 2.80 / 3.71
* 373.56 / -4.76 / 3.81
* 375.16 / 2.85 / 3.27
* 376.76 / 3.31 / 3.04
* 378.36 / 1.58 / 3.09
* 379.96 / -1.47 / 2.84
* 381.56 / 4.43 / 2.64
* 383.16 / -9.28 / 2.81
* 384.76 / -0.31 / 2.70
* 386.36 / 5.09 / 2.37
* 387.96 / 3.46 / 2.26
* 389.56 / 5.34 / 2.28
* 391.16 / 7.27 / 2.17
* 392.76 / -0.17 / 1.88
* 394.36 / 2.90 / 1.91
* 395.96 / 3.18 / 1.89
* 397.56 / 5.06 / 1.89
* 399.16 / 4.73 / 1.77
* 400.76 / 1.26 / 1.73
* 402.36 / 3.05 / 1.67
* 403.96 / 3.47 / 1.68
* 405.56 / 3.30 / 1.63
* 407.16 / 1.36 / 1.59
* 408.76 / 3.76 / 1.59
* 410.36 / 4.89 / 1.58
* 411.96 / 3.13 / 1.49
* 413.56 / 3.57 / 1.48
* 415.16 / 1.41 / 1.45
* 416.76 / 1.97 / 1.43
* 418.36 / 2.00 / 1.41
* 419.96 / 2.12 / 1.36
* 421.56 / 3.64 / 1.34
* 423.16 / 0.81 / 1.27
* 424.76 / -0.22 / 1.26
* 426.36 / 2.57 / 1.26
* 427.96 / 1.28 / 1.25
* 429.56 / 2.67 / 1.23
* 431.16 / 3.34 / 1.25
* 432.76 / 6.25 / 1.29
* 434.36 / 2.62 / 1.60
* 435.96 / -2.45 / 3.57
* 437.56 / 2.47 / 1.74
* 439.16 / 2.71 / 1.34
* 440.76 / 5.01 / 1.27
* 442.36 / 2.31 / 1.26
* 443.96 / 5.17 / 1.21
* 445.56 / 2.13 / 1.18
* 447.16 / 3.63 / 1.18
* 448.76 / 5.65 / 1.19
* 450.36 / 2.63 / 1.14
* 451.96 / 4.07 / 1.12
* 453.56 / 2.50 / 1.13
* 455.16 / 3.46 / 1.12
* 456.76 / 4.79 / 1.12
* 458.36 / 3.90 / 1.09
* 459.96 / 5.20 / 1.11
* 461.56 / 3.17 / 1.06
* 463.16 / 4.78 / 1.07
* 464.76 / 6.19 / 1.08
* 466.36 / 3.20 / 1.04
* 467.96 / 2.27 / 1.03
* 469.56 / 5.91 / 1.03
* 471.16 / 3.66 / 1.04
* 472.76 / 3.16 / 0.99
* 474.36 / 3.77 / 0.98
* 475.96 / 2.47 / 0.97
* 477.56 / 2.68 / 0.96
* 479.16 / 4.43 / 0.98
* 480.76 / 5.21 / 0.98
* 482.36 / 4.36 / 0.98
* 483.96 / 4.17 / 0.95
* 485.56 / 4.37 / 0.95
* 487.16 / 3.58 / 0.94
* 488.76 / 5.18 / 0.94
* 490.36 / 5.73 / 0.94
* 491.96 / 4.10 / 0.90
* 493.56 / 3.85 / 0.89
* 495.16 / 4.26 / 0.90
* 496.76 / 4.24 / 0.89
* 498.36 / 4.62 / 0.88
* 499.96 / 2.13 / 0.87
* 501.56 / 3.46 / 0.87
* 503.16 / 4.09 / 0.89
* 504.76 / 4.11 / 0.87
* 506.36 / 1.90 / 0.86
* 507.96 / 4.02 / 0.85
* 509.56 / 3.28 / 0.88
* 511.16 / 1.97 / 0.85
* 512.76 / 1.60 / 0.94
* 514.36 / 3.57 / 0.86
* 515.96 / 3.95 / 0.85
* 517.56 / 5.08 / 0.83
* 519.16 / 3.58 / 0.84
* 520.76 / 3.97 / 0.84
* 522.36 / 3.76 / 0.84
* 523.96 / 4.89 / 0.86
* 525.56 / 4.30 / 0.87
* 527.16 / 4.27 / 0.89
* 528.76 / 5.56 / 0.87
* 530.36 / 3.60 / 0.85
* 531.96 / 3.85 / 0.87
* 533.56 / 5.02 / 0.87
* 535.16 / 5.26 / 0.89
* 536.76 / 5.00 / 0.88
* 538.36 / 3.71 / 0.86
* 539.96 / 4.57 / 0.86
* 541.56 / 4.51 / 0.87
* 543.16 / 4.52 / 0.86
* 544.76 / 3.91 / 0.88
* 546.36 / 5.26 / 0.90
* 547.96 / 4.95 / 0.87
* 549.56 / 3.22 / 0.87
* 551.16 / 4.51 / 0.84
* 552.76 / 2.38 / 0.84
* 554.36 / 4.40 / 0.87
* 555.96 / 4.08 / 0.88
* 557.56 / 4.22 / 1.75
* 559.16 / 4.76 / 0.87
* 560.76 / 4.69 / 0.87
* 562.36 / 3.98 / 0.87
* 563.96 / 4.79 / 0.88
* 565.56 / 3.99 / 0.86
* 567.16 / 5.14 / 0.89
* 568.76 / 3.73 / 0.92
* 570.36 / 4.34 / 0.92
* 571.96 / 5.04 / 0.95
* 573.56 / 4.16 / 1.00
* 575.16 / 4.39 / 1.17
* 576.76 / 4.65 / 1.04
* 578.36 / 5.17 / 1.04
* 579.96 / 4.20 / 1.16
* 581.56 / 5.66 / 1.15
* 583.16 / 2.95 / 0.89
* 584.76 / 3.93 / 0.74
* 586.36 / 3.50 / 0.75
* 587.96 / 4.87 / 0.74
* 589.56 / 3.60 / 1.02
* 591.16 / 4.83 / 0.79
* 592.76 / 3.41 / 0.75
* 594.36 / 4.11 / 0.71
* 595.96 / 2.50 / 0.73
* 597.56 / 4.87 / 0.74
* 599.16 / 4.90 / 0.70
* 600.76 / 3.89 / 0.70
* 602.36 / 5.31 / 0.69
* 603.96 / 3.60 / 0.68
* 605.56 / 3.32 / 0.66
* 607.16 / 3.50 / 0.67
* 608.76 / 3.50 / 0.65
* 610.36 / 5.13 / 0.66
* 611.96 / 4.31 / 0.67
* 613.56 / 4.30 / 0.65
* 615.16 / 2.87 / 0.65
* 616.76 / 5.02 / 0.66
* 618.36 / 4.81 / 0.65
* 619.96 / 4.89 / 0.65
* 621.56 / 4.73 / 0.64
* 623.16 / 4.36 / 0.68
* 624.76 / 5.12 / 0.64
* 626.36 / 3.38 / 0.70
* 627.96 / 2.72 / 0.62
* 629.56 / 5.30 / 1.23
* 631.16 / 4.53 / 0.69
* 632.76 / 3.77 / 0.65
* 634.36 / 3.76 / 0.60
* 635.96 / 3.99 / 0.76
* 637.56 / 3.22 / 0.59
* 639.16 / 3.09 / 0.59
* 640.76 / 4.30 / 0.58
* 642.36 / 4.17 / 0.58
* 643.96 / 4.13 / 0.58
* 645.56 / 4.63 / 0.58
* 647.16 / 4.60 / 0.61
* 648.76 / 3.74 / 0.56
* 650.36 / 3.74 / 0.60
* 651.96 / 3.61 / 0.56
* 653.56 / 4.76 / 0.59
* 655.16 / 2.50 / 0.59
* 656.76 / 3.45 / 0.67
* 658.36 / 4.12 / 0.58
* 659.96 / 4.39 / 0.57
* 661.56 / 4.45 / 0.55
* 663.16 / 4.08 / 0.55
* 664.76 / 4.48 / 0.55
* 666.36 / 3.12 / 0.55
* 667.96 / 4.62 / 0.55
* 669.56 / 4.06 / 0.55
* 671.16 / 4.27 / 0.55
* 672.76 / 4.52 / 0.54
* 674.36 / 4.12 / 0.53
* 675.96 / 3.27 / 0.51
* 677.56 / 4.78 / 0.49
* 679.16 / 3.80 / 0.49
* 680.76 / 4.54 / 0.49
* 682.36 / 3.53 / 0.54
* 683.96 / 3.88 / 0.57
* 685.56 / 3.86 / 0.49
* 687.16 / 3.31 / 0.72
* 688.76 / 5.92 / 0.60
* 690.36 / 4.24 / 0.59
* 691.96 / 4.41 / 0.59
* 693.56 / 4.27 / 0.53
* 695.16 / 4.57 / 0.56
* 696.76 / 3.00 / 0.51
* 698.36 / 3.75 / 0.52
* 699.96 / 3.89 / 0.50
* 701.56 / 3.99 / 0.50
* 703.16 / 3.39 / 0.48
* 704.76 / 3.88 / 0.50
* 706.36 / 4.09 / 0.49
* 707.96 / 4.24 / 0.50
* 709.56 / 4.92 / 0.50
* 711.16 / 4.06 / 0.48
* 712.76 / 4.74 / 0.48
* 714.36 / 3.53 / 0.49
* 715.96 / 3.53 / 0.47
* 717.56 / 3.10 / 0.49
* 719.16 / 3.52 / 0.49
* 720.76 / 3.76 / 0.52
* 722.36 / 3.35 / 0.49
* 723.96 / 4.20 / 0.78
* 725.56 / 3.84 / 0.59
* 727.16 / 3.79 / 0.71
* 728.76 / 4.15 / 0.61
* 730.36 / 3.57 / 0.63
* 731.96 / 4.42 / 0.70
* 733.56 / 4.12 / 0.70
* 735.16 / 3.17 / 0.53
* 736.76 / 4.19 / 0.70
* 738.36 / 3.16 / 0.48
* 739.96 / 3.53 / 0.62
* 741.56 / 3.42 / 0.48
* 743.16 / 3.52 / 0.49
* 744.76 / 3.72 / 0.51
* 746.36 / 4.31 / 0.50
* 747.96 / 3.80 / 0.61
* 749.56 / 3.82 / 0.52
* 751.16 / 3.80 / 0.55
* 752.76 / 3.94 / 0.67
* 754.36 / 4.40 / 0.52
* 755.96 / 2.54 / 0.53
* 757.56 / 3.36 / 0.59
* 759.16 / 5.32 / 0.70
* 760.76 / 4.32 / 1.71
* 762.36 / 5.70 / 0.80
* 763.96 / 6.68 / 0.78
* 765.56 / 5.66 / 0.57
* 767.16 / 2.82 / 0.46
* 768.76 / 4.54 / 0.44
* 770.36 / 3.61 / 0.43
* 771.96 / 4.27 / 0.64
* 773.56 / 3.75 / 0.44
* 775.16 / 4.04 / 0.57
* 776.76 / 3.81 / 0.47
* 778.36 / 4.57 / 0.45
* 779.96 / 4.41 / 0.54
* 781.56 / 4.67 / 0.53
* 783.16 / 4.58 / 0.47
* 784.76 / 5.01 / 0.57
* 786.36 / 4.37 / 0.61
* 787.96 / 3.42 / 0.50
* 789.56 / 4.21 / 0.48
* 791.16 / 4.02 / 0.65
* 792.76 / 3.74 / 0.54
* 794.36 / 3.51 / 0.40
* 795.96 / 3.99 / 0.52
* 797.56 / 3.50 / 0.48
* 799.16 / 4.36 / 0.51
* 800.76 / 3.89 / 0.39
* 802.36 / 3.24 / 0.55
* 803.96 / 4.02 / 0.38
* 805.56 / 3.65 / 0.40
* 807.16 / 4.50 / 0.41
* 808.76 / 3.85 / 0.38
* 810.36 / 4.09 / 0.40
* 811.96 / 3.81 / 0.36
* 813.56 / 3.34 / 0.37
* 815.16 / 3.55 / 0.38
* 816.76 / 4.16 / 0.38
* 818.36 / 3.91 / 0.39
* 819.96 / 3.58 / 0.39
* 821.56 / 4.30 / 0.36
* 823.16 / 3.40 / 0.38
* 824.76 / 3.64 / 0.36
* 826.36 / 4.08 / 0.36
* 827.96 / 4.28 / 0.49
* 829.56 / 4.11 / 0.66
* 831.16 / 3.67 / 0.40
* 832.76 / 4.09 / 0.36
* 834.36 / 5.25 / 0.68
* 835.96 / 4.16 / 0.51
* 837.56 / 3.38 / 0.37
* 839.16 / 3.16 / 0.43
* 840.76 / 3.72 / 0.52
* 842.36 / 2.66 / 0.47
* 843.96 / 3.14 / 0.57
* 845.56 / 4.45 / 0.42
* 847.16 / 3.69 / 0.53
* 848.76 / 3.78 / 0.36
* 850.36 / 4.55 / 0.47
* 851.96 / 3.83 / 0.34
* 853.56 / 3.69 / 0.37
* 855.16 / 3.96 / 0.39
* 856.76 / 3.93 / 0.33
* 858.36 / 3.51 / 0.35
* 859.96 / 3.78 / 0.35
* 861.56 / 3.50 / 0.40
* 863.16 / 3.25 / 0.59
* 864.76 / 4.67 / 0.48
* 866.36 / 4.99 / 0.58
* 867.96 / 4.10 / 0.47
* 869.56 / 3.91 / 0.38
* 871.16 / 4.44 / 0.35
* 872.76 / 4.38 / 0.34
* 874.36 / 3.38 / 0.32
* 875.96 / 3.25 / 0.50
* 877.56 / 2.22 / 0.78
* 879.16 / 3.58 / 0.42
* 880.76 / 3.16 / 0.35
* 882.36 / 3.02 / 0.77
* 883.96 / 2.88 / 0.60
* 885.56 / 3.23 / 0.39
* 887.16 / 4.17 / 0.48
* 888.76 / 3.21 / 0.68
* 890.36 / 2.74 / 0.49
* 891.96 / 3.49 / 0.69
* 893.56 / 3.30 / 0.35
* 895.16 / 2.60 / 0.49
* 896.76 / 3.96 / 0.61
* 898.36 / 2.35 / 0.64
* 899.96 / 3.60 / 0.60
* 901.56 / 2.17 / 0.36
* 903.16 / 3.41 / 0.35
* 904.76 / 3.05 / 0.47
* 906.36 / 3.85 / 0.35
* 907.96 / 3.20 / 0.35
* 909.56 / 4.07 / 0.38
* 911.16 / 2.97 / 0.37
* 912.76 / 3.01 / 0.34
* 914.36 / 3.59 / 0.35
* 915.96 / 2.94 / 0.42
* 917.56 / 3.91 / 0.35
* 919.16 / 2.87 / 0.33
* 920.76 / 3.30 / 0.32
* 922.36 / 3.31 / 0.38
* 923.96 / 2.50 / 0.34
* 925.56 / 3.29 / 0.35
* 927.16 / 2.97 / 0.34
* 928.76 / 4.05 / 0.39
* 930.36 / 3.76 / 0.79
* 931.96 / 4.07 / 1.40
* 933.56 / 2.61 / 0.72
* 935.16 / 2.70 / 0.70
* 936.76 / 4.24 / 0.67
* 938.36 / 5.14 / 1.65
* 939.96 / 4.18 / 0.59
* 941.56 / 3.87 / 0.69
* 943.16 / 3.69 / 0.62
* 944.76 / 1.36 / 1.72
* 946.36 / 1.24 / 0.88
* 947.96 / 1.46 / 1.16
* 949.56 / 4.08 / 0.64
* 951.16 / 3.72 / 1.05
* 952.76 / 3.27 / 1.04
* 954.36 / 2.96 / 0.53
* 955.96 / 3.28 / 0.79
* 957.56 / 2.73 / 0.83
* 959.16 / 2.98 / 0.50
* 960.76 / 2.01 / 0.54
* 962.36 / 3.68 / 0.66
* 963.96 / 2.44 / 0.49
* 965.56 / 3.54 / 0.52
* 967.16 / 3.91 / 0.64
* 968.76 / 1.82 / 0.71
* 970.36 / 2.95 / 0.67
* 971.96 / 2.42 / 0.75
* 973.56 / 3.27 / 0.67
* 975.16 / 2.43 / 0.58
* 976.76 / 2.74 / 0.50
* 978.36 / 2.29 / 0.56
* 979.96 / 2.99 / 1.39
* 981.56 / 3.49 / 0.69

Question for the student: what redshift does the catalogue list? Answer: 0.16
